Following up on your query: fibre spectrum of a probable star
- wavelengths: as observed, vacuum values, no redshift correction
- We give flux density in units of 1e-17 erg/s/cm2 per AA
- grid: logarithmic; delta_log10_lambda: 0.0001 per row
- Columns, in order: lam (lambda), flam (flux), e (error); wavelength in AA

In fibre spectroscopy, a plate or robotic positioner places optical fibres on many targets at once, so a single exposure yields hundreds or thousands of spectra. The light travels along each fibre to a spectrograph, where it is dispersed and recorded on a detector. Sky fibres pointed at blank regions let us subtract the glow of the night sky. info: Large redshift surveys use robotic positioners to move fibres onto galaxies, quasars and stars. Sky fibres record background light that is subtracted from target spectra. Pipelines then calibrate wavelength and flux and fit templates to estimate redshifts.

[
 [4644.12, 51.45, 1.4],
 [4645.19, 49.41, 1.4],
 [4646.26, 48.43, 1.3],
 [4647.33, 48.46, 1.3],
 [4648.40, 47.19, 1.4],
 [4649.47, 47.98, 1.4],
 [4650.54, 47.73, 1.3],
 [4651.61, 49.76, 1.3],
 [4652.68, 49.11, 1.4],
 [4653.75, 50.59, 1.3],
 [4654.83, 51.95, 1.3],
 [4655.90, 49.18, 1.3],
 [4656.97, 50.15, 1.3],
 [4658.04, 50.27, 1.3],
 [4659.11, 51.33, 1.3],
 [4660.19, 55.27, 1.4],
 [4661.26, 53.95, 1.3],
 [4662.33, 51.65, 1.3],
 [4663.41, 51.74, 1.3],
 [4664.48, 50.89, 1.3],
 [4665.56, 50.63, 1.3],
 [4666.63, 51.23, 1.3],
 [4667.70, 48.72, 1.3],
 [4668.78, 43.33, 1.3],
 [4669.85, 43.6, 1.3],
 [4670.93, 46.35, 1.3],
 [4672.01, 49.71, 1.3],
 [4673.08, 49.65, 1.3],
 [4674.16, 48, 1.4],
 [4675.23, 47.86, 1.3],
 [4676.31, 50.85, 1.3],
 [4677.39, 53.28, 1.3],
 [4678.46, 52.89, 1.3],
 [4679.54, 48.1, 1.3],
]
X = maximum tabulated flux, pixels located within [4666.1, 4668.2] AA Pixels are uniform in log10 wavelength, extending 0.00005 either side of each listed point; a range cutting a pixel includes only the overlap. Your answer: 51.23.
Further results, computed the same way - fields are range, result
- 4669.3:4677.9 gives 53.28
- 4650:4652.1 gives 49.76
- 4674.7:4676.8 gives 50.85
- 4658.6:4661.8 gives 55.27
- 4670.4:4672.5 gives 49.71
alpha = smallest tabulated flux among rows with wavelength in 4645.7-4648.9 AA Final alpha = 47.19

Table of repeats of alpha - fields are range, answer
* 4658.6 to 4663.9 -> 51.33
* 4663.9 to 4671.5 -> 43.33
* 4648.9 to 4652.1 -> 47.73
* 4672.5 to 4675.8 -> 47.86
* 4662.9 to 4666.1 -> 50.63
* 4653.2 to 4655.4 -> 50.59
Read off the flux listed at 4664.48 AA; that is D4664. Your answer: 50.89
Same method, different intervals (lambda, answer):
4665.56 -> 50.63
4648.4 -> 47.19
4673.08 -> 49.65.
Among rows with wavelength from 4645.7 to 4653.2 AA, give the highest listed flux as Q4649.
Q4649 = 49.76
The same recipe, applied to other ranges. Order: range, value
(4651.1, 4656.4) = 51.95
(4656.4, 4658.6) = 50.27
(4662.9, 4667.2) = 51.74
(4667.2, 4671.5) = 48.72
